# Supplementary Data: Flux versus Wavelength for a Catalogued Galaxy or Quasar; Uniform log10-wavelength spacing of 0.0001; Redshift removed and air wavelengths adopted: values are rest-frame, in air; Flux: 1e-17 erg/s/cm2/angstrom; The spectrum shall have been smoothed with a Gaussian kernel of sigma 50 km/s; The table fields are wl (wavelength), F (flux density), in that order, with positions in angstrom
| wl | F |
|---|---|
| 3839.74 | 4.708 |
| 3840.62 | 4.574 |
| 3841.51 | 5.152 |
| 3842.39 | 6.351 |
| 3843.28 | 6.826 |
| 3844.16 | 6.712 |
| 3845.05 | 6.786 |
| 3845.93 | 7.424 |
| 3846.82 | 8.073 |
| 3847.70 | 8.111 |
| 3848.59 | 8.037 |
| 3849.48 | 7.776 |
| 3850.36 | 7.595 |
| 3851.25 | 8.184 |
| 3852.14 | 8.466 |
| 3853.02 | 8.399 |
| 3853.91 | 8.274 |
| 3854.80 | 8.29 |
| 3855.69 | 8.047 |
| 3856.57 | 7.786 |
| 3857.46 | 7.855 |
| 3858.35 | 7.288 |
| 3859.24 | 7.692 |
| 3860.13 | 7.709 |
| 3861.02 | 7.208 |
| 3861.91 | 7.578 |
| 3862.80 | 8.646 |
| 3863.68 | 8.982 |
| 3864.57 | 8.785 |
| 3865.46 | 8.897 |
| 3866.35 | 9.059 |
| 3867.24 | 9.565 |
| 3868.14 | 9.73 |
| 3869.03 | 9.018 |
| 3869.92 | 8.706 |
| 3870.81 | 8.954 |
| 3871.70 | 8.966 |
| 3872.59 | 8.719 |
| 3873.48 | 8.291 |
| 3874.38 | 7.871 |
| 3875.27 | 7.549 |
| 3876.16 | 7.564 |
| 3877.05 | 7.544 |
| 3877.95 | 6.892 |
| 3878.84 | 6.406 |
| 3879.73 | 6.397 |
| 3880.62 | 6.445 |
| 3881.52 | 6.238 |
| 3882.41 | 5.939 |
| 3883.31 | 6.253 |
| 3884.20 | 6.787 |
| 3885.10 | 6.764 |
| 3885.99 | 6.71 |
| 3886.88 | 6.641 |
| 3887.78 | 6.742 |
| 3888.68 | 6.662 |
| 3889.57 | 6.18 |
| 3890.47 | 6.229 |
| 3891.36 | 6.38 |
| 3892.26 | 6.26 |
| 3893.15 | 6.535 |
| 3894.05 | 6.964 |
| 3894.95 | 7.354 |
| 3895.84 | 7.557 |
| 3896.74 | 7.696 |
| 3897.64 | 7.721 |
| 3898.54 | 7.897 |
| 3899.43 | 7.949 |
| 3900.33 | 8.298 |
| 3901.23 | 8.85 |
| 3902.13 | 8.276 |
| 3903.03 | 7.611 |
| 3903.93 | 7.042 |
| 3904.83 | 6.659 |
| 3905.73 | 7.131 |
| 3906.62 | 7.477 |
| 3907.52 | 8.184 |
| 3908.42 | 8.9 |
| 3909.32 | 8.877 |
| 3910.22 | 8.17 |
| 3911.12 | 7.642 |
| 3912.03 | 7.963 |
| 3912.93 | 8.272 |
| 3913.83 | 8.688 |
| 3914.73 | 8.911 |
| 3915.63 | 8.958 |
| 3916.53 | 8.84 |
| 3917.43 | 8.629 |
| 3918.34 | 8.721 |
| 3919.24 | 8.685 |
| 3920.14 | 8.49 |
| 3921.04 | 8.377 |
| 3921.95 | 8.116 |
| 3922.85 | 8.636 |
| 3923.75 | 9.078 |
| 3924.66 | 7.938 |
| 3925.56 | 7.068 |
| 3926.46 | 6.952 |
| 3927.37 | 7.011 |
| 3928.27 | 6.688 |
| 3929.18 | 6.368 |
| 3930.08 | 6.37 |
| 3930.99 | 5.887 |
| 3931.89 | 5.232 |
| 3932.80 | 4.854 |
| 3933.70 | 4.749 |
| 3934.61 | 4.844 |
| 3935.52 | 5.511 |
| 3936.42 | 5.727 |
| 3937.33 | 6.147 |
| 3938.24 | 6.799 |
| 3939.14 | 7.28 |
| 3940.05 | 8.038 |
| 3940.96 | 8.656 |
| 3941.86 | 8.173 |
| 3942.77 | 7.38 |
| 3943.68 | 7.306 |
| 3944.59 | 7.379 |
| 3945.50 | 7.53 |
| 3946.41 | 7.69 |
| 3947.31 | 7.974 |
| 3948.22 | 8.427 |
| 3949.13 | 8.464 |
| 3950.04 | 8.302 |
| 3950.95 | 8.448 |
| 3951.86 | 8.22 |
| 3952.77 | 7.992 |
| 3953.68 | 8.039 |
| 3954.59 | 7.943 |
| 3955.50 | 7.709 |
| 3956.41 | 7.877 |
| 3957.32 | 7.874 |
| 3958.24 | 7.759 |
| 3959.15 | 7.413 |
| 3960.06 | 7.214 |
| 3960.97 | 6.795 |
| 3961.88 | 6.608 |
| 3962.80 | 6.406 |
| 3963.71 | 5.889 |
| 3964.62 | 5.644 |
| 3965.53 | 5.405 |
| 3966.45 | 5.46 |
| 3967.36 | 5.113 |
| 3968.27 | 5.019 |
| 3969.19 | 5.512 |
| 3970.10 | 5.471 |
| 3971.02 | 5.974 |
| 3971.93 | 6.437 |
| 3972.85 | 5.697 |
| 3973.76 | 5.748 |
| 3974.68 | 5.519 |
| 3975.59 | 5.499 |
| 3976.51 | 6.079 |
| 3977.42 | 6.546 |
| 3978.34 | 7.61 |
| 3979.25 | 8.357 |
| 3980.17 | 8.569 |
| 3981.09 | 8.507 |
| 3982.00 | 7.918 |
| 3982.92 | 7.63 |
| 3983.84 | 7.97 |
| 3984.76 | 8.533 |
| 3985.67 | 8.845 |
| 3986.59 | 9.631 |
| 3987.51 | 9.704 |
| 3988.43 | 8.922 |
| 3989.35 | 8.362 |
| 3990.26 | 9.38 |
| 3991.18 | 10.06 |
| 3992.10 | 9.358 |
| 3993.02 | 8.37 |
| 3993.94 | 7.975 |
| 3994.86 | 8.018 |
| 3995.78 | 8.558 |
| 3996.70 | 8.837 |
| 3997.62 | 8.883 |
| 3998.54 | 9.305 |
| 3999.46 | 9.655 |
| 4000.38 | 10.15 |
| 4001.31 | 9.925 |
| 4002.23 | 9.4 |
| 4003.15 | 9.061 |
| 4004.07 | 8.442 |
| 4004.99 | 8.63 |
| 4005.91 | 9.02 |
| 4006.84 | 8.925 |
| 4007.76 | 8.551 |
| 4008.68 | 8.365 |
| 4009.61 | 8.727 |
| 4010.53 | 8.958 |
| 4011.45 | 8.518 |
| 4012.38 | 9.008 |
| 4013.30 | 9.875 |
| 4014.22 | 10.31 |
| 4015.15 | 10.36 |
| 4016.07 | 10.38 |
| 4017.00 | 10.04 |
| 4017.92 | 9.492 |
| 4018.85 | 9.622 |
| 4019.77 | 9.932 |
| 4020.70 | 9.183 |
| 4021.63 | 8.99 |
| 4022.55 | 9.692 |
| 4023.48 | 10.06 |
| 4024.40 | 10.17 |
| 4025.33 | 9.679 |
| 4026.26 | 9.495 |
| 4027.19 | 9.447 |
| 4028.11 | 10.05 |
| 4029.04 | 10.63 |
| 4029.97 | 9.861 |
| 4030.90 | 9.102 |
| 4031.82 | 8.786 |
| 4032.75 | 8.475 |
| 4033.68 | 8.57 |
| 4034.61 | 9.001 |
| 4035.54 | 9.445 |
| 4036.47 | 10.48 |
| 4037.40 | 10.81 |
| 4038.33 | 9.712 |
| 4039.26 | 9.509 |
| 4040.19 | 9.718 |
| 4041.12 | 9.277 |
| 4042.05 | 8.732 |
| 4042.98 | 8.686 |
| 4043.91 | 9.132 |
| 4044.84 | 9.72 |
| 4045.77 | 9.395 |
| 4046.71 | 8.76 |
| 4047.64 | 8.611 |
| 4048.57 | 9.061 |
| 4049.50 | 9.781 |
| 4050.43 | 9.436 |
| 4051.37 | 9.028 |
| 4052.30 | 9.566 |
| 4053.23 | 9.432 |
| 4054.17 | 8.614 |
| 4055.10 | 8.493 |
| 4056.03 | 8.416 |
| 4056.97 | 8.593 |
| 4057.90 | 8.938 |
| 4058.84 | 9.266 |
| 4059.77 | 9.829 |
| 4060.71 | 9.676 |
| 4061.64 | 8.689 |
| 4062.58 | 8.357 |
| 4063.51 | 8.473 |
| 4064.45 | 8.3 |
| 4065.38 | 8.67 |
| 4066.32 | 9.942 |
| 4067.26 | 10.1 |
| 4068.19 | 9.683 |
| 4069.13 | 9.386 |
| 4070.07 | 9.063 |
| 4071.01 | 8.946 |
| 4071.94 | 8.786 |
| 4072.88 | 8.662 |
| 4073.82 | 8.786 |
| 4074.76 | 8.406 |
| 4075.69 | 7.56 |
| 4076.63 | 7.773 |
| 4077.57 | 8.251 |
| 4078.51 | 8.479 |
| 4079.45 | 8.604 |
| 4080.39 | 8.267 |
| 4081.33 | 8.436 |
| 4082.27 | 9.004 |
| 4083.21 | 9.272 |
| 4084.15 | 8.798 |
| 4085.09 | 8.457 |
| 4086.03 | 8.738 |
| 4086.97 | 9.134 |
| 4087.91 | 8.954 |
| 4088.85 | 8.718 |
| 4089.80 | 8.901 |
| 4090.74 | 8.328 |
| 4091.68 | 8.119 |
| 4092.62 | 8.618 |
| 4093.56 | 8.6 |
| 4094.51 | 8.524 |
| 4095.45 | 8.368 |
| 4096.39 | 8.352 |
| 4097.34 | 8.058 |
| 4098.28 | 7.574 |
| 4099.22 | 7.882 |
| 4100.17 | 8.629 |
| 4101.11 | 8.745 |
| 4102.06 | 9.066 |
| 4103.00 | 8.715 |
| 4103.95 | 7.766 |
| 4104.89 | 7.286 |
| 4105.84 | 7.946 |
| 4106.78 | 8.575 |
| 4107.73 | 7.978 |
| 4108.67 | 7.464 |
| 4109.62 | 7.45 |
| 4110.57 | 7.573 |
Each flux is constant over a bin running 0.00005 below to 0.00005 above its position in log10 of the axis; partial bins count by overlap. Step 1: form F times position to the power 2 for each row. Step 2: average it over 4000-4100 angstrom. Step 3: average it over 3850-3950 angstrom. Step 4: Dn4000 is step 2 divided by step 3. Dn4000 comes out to 1.3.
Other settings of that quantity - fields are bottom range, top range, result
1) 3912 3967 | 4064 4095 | 1.27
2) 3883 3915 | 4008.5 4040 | 1.37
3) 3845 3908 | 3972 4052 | 1.26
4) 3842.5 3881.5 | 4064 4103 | 1.22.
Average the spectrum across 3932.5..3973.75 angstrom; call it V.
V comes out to 6.86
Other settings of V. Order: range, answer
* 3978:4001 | 8.78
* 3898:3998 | 7.52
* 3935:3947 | 7.2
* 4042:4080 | 8.93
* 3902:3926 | 8.2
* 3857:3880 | 8.16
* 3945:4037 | 8.32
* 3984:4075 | 9.22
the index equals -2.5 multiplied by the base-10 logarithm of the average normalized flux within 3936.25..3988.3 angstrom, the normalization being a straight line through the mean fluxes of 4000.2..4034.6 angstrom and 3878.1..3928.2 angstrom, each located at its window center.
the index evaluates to 0.17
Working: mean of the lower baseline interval 7.54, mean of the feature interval 7.24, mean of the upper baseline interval 9.39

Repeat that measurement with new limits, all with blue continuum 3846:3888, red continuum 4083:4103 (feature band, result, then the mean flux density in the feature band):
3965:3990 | 0.161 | 7.06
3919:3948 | 0.136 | 7.09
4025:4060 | -0.111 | 9.3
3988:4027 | -0.121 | 9.26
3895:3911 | 0.007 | 7.88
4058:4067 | -0.072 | 9.04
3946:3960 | 0.015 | 7.99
